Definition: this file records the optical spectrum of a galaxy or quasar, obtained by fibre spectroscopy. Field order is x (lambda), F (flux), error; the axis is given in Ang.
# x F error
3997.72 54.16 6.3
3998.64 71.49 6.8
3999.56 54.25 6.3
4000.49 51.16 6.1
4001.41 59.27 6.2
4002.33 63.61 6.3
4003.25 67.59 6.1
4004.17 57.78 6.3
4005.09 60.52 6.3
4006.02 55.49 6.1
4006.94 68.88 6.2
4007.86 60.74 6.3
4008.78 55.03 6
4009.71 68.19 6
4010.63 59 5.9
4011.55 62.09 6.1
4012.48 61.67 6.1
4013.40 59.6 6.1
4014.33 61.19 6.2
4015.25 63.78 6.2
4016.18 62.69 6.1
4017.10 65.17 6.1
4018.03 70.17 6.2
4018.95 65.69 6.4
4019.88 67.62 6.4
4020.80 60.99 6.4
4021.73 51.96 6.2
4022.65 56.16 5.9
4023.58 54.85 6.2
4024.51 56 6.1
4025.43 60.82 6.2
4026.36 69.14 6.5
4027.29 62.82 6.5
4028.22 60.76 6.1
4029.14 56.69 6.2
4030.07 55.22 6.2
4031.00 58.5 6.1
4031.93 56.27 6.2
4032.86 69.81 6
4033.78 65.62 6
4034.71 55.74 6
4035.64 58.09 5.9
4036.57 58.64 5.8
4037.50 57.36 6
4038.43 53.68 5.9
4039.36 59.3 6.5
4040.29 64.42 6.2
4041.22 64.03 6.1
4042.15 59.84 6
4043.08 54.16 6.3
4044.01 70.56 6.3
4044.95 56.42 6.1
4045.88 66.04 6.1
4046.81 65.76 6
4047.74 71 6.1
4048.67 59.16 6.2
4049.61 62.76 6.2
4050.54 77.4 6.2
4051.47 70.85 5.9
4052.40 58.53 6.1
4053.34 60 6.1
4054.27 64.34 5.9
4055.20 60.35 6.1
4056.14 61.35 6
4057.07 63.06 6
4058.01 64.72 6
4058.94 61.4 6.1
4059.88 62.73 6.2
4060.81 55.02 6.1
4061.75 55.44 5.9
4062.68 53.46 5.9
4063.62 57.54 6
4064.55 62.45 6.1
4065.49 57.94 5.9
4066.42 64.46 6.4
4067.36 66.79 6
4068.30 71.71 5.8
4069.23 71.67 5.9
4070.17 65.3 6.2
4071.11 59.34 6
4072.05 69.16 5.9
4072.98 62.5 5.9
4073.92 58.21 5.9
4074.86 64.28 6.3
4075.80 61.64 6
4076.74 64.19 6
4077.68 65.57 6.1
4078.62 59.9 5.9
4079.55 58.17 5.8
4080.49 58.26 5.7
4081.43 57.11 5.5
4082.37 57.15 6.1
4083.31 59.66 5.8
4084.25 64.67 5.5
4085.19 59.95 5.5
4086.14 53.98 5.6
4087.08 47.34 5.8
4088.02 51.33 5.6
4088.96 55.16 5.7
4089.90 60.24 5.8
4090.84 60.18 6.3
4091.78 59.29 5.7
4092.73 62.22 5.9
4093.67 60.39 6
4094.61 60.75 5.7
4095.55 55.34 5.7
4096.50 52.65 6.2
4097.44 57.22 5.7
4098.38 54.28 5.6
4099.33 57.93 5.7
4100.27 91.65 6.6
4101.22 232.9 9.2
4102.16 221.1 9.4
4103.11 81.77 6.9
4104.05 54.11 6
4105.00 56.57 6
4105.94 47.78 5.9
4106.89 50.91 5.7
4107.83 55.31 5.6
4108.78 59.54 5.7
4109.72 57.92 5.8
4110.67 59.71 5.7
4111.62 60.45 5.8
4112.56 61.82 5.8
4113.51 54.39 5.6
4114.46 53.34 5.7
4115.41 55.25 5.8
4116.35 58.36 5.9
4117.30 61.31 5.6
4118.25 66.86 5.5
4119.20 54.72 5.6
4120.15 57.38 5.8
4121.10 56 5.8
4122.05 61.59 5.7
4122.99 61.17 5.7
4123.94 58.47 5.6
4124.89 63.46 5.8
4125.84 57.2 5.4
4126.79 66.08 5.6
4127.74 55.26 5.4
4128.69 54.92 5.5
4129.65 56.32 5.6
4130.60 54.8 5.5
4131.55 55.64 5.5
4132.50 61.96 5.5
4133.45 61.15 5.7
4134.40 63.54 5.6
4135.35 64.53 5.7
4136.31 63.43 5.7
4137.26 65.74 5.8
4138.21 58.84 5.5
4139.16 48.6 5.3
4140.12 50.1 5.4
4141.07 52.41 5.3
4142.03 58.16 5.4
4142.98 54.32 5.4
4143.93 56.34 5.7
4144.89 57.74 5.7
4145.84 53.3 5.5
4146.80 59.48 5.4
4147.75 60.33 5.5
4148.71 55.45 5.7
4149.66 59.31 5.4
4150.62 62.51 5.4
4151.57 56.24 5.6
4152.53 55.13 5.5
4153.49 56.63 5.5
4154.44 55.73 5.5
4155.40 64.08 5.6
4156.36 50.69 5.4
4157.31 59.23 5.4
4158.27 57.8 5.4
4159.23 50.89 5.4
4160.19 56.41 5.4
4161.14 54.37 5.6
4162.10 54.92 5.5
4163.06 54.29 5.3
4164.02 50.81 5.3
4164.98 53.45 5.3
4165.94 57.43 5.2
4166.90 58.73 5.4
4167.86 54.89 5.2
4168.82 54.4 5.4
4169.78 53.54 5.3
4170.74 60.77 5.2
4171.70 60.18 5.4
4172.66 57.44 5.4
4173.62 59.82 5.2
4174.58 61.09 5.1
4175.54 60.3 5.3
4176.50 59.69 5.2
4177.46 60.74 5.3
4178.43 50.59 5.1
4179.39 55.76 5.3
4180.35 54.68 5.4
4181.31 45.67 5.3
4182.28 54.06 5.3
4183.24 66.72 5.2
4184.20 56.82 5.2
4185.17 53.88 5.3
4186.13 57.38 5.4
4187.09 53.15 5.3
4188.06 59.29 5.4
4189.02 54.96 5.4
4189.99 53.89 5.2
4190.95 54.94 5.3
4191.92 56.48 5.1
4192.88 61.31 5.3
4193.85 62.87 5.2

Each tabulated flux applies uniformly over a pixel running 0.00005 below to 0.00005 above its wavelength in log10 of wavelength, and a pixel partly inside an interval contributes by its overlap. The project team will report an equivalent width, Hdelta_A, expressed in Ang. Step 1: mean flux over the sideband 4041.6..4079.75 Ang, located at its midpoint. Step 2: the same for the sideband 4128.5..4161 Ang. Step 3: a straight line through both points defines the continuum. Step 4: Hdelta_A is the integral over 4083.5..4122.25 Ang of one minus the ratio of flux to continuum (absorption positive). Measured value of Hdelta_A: -4.4 Ang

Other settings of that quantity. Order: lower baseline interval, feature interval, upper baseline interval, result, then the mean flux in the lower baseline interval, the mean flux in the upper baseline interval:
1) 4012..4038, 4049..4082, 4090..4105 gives 4.7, 60.8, 82.7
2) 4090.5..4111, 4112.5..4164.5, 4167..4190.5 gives 6.7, 75.2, 56.7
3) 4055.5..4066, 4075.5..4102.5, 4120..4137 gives -4.9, 59.6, 59.7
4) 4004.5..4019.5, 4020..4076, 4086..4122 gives 2.4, 62.5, 67.4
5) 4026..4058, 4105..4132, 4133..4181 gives 0.5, 62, 57.1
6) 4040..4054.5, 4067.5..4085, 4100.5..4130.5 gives 0.9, 64.1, 69.4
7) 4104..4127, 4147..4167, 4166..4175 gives 0.5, 58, 57.8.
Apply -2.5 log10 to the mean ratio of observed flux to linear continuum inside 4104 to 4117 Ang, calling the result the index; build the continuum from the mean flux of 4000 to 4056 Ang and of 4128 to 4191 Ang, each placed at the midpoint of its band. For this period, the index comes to 0.044 mag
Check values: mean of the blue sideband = 61.5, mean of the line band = 56.2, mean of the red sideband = 56.8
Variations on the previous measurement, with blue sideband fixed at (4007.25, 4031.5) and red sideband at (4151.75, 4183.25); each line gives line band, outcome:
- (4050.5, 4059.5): -0.06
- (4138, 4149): 0.03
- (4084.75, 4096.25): 0.03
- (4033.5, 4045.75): 0.01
